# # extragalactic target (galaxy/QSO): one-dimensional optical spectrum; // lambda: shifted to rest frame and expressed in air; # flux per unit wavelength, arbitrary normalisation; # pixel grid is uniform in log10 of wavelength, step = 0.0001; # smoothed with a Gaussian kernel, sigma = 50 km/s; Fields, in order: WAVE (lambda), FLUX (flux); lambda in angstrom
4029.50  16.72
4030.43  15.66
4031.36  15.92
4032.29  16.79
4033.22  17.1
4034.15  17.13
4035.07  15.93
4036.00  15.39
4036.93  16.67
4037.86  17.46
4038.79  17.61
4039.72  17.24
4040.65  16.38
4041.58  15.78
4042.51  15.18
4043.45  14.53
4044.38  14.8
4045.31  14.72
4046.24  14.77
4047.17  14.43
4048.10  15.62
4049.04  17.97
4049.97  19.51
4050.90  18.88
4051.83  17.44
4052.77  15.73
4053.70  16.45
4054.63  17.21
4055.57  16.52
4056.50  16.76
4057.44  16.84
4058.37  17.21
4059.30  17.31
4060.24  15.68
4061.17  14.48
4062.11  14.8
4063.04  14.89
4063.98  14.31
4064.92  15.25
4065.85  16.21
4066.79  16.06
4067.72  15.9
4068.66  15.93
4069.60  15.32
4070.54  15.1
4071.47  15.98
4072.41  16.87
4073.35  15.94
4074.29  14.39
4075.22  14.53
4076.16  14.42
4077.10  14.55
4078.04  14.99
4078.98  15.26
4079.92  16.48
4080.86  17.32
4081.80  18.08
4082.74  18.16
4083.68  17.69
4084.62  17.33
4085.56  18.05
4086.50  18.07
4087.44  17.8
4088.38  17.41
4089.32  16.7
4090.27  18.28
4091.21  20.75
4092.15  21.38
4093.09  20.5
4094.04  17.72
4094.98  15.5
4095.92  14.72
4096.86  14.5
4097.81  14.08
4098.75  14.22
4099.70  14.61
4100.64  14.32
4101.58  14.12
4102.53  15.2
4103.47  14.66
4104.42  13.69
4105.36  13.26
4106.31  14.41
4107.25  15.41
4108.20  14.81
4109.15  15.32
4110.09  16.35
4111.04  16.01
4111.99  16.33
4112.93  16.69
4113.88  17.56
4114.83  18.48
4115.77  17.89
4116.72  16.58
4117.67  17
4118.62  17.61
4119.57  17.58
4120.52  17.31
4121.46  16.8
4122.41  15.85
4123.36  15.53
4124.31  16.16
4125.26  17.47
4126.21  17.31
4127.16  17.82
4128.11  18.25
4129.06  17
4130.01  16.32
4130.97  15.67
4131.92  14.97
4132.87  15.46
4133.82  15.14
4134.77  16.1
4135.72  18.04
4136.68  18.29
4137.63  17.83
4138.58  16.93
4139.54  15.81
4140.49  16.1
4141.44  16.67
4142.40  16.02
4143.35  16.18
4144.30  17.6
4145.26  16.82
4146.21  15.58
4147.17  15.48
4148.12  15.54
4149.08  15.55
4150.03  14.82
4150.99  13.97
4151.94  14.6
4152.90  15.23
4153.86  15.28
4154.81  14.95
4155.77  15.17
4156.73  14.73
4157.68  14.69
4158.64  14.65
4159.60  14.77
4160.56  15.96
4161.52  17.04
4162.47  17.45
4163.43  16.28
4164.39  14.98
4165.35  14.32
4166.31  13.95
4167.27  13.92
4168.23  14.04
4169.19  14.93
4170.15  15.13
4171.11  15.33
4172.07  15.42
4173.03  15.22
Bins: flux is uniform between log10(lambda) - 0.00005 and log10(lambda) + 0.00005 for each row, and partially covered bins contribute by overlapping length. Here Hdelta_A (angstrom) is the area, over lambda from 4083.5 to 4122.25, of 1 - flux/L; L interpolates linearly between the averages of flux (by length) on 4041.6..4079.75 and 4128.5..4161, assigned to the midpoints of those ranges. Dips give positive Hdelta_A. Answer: -1.6 angstrom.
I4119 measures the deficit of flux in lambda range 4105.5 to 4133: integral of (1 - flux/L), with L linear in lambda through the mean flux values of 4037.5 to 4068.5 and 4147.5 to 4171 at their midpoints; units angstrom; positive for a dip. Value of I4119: -1.83 angstrom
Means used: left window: 16.2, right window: 15.1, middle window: 16.5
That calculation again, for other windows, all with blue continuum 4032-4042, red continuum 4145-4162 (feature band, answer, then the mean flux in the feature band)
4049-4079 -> 0.7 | 16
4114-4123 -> -0.9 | 17.2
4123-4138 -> -1.1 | 16.7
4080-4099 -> -1.6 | 17.4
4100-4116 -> 0.3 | 15.5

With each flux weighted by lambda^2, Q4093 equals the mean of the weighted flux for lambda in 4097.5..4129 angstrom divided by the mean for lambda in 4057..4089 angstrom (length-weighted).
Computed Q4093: 1.01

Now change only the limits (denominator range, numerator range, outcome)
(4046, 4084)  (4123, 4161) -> 1.03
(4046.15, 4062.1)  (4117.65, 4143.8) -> 1.04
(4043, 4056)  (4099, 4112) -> 0.93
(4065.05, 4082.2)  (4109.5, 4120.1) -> 1.11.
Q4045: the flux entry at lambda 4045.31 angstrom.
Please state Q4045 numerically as 14.72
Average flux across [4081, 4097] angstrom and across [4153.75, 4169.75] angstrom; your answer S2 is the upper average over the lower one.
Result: 0.85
